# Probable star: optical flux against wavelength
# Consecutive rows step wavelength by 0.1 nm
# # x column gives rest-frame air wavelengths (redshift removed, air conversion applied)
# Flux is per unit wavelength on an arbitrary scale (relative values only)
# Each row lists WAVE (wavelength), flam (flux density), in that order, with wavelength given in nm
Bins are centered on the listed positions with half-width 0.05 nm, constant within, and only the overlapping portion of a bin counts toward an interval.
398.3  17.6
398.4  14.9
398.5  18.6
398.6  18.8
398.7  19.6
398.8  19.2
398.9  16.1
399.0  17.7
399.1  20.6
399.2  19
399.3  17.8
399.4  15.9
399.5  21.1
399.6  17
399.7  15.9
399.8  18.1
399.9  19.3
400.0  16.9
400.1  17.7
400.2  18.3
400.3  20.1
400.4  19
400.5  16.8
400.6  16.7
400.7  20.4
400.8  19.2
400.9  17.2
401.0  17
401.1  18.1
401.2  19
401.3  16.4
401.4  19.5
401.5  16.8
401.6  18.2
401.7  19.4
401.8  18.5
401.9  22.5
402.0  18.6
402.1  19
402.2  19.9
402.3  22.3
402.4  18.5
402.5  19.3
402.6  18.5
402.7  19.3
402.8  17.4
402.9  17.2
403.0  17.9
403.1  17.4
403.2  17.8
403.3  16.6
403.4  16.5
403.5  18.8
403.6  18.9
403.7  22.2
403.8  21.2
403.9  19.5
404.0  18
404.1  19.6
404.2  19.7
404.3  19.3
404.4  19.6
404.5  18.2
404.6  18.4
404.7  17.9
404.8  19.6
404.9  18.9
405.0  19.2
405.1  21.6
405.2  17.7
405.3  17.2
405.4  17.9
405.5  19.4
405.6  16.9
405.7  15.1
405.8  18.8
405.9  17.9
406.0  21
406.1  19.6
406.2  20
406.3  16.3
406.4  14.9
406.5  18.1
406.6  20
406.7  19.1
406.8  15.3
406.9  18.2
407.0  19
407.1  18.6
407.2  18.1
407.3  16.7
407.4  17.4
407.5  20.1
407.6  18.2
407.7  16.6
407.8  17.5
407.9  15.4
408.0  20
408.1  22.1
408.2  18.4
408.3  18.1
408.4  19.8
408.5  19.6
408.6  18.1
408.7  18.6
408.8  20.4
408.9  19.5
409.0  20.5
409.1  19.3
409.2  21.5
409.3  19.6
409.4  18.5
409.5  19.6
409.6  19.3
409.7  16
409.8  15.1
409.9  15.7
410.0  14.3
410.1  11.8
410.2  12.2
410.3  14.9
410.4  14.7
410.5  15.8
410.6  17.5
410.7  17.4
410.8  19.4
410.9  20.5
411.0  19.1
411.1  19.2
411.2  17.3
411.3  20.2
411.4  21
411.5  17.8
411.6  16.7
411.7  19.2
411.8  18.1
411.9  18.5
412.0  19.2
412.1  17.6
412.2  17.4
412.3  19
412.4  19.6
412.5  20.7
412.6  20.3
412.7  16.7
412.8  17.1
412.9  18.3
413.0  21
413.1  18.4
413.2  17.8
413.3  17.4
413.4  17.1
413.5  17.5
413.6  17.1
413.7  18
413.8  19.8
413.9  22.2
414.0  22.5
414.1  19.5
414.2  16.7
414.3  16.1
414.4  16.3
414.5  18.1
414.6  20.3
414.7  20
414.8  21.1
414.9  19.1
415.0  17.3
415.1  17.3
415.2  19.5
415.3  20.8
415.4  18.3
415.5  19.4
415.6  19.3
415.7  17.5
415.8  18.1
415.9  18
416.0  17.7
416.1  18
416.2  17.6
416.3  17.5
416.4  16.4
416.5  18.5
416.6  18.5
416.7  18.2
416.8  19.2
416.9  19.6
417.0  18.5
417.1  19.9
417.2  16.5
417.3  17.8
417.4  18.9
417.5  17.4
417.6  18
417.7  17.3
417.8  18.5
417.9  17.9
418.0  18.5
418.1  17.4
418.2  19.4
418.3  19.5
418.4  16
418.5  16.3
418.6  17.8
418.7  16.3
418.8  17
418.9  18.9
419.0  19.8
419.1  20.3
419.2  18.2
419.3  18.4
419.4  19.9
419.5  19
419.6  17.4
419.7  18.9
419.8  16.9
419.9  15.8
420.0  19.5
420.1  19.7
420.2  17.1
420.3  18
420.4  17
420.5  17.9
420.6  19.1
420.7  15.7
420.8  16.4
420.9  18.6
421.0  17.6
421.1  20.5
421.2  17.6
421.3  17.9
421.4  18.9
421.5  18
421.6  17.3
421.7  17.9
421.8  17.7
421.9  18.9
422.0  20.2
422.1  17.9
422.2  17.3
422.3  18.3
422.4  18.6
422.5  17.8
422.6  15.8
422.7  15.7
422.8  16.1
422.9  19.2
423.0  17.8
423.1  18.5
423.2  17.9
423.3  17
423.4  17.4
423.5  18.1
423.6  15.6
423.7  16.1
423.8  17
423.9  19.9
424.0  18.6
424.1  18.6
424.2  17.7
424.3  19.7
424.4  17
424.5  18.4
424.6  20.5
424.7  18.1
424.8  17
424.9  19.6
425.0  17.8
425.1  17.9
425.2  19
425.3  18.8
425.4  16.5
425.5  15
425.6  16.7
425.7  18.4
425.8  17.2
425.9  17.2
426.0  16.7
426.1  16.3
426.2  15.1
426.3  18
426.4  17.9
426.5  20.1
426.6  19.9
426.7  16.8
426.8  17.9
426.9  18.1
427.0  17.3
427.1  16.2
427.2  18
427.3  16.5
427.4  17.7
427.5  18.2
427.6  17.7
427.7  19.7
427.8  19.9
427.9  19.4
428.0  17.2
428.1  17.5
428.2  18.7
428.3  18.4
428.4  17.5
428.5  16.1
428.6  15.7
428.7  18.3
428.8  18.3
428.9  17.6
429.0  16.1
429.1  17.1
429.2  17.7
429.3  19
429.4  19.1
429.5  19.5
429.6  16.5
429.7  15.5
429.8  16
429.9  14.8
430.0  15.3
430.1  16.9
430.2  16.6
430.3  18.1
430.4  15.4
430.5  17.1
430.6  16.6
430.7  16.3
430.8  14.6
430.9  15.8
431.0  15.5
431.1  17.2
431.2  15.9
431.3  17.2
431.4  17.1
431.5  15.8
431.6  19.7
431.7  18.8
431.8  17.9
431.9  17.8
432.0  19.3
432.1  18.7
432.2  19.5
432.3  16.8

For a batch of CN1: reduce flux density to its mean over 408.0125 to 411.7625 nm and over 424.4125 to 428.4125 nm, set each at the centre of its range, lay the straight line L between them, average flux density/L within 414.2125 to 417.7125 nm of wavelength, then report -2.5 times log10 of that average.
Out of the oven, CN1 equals -0.02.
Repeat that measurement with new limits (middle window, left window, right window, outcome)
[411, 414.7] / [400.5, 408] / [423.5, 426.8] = -0.03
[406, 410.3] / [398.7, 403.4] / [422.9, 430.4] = 0.01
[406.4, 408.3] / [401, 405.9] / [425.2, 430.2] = 0.02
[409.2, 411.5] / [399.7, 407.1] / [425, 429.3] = 0.06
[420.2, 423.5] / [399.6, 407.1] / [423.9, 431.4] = -0.01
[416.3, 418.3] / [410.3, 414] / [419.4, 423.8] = -0.01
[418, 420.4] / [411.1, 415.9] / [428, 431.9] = 0.00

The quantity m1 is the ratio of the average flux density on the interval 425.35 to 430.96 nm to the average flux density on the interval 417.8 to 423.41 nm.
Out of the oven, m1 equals 0.96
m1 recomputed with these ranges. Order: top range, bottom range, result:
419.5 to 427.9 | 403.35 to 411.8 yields 0.98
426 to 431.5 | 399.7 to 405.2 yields 0.92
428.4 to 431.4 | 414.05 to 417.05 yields 0.91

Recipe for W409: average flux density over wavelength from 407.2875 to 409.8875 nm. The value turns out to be 18.7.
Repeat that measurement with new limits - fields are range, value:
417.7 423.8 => 17.9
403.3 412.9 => 18.3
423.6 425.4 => 18.2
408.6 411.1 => 17.6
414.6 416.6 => 18.5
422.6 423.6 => 17.3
